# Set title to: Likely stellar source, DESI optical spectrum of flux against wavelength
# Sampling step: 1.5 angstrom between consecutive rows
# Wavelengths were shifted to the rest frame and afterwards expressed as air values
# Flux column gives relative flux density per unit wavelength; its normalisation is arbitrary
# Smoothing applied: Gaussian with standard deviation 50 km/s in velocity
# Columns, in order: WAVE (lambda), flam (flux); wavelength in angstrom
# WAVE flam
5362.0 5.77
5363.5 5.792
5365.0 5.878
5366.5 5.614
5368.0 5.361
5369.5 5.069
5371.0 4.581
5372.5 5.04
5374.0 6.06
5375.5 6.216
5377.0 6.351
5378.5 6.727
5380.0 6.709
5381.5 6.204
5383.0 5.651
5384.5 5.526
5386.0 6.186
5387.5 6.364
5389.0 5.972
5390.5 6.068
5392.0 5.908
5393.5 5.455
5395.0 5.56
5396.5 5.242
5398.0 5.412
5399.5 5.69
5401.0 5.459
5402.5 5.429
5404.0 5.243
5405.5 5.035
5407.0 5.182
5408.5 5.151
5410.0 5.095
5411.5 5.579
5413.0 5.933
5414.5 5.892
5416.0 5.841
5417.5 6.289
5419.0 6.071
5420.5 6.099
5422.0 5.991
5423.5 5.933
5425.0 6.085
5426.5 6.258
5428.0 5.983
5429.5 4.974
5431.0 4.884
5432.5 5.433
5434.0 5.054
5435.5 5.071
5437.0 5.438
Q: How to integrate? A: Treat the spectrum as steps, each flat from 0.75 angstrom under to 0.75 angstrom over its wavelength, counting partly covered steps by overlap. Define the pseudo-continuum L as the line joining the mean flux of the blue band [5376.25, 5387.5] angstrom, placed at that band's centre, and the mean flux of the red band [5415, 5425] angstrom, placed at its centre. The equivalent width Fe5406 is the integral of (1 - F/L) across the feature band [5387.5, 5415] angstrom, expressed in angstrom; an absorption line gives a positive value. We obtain 2.6 angstrom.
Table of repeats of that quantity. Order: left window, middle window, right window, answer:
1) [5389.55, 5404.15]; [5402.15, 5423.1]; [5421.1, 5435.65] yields -0.23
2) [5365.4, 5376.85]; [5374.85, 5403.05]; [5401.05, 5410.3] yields -2.94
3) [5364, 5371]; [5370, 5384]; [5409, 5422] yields -1.12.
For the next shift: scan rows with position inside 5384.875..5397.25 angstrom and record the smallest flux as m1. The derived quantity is 5.242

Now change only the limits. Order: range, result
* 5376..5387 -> 5.526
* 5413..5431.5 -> 4.884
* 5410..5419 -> 5.095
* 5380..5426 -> 5.035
